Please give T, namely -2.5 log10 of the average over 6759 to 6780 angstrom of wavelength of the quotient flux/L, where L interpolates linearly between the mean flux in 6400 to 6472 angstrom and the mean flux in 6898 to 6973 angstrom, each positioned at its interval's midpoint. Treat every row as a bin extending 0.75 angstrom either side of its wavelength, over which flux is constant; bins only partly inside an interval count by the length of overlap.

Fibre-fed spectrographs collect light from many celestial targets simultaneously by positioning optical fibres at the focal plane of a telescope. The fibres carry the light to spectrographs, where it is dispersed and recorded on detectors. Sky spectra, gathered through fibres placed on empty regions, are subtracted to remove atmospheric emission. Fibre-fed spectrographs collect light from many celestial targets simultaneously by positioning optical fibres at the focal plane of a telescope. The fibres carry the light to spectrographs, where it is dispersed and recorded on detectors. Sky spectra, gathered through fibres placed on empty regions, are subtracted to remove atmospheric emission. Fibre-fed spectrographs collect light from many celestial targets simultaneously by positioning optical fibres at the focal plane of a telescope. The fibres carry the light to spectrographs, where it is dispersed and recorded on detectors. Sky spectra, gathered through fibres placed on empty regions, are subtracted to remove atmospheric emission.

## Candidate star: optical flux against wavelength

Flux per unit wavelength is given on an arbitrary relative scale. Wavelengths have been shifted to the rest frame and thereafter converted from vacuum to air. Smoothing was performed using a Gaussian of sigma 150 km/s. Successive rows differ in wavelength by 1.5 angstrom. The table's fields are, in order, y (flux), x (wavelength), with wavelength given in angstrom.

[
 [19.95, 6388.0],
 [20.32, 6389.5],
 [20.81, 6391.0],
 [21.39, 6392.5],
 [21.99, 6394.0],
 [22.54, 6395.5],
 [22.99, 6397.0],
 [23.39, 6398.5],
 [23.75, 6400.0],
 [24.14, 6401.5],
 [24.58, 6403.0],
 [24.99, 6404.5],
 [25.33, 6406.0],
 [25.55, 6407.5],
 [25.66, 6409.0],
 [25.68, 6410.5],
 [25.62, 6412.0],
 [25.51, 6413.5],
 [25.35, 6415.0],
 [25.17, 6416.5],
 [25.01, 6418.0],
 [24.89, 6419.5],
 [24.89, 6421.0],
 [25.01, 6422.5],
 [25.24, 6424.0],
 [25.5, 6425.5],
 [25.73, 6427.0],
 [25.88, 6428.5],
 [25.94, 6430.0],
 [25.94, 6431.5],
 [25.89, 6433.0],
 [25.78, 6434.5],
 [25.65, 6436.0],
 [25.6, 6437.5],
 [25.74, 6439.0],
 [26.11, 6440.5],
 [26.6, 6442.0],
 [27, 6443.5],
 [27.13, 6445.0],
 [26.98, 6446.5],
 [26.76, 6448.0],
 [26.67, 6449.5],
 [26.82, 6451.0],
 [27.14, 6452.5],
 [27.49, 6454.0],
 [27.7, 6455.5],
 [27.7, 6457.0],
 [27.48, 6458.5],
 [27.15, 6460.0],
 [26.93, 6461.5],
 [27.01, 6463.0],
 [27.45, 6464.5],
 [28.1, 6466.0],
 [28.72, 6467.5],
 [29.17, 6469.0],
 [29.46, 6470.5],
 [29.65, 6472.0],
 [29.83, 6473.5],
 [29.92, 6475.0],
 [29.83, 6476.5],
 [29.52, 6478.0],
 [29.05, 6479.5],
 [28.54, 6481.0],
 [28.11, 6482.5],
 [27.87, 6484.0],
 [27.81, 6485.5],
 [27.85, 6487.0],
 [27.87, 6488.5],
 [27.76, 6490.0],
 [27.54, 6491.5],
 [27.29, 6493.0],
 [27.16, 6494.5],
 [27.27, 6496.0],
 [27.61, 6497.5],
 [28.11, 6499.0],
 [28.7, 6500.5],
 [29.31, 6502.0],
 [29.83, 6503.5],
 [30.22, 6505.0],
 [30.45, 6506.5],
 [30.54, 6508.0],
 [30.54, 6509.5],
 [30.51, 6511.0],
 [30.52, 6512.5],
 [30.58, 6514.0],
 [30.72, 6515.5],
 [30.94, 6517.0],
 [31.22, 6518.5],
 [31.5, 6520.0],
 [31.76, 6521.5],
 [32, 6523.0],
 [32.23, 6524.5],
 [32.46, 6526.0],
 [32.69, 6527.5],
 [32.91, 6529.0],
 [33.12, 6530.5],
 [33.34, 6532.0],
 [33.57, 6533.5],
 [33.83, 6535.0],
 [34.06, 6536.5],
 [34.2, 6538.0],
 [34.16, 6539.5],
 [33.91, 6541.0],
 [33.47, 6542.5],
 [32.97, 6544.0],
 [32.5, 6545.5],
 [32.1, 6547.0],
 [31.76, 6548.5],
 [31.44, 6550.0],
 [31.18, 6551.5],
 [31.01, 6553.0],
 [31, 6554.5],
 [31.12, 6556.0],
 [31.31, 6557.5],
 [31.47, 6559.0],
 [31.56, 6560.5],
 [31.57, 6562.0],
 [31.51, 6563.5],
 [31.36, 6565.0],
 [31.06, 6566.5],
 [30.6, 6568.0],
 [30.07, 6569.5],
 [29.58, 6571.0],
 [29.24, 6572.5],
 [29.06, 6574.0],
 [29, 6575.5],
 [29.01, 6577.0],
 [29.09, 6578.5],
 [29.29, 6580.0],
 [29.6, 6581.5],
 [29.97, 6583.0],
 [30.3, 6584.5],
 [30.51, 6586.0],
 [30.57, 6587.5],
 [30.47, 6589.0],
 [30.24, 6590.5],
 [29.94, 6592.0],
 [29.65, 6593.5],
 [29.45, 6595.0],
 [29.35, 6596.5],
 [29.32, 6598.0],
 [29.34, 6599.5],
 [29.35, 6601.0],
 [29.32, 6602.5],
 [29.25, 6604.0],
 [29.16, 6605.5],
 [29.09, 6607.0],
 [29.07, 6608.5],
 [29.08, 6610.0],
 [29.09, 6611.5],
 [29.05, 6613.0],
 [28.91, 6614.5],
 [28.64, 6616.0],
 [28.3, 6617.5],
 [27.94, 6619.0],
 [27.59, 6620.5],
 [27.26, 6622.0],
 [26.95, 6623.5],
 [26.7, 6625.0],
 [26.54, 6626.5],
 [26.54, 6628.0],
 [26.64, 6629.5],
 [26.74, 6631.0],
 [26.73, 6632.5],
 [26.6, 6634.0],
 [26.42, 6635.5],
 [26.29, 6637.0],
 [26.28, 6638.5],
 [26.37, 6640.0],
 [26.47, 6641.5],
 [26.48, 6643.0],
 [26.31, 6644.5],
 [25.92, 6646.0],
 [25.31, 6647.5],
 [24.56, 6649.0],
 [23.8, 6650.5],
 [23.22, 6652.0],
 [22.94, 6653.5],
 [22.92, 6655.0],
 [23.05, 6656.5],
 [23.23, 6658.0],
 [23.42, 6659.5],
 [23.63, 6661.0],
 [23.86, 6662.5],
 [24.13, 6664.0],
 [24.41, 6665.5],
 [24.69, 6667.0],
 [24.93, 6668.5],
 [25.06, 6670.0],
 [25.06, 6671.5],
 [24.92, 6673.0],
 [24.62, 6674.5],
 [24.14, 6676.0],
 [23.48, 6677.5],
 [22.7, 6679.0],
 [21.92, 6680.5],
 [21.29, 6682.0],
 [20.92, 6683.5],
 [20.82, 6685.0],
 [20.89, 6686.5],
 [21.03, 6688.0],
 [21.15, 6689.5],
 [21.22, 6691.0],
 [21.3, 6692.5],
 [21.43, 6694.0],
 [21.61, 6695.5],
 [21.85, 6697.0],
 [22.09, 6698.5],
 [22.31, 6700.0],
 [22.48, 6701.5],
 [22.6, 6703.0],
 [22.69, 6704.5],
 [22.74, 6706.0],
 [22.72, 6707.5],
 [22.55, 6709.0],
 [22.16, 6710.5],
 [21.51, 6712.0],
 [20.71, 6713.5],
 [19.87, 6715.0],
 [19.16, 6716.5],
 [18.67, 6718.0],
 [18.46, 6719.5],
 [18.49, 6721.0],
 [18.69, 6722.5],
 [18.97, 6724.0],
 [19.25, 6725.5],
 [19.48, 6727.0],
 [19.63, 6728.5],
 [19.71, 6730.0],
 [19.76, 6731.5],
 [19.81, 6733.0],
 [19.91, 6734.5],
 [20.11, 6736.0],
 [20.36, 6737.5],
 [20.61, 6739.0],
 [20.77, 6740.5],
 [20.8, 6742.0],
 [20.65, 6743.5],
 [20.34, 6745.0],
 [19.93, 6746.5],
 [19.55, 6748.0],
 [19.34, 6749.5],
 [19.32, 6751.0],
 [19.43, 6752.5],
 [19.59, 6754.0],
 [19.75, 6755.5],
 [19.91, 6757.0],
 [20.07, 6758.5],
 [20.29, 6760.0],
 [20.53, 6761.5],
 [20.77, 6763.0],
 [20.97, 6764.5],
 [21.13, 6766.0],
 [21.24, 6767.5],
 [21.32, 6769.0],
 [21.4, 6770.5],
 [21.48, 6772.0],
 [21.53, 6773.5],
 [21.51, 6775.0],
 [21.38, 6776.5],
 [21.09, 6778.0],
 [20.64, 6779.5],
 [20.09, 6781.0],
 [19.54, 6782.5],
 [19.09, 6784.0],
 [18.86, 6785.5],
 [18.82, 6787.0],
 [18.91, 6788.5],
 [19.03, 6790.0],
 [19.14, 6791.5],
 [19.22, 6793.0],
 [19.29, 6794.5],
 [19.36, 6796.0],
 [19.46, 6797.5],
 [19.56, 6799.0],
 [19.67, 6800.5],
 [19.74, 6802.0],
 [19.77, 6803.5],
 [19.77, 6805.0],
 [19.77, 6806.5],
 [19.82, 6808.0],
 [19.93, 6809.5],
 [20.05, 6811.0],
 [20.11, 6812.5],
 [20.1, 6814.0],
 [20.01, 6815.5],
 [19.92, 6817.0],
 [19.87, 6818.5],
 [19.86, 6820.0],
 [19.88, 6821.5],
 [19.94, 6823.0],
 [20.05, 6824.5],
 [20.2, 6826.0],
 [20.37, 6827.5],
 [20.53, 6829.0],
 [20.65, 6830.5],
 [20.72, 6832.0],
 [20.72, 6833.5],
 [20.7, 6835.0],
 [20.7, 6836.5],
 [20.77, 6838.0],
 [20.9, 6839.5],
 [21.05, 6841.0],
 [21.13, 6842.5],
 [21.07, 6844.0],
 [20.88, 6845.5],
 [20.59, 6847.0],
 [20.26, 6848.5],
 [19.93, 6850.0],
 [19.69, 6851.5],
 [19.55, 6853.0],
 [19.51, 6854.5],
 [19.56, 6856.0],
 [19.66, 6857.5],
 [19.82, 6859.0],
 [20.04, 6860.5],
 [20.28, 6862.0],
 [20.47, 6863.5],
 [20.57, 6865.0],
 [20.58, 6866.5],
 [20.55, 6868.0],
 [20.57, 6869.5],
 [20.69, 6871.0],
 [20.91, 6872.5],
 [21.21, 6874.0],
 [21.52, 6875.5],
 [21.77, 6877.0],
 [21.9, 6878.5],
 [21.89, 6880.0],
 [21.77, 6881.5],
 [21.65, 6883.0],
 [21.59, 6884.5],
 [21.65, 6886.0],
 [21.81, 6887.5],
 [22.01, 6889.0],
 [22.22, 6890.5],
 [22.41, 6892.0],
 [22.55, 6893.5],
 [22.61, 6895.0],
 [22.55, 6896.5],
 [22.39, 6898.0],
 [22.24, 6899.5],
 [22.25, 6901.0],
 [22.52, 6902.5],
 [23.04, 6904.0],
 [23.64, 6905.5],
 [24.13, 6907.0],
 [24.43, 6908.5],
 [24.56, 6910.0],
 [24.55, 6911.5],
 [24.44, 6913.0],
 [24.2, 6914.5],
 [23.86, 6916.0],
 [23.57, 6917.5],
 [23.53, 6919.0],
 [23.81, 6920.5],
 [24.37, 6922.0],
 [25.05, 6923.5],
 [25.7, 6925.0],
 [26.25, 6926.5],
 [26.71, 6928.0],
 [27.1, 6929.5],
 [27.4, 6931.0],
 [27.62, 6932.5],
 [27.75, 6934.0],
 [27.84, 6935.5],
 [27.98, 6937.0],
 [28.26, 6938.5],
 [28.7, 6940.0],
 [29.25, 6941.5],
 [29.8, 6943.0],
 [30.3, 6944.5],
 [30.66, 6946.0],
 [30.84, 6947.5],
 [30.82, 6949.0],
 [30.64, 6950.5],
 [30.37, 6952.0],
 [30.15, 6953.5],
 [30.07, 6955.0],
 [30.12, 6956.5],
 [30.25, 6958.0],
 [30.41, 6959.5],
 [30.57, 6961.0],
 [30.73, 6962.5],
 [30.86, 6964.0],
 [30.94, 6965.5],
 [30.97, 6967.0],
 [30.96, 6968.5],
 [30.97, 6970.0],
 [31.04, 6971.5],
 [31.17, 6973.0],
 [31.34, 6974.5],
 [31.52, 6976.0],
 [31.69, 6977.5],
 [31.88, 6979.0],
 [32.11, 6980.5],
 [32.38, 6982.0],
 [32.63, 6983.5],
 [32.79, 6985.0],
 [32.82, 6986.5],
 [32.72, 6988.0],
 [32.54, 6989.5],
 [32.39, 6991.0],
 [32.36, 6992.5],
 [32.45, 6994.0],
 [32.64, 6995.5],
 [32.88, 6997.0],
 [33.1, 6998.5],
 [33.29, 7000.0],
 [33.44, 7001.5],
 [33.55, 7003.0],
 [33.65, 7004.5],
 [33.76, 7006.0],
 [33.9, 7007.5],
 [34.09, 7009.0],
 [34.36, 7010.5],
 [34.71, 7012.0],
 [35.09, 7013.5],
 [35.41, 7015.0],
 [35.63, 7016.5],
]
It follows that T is 0.27 mag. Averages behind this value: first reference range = 26.3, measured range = 21.1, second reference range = 27.5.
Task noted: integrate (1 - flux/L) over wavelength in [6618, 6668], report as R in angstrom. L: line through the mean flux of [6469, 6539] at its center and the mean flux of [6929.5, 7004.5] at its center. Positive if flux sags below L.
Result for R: 8.2 angstrom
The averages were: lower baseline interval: 30.2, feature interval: 25.5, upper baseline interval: 31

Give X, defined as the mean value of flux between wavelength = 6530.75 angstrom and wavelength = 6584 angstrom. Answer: 31.4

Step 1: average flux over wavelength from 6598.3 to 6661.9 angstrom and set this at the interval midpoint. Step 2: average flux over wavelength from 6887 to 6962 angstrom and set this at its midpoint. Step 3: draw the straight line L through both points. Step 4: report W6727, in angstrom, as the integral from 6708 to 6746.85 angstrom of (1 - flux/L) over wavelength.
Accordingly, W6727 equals 9.5 angstrom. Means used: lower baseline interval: 26.7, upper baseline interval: 26.2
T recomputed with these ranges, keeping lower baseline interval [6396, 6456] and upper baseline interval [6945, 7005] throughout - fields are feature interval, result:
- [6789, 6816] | 0.45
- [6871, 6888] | 0.38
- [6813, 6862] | 0.43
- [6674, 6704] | 0.28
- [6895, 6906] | 0.34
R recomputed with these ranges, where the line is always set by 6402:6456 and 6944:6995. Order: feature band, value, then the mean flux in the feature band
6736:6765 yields 8.9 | 20.1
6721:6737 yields 5.2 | 19.5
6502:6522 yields -2.9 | 30.7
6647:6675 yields 4.1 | 24.1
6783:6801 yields 6.3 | 19.2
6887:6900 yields 3.5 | 22.3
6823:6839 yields 5.0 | 20.5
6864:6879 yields 4.6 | 21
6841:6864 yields 7.6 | 20.2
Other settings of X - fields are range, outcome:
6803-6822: 19.9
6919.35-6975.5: 29.1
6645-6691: 23.4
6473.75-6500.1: 28.2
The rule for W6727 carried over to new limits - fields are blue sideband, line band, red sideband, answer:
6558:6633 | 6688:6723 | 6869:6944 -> 8.0 angstrom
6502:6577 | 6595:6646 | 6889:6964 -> 4.5 angstrom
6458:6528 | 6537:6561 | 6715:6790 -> -4.3 angstrom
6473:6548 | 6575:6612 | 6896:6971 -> 0.5 angstrom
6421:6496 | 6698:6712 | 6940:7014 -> 3.3 angstrom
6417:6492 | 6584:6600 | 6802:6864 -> -3.4 angstrom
